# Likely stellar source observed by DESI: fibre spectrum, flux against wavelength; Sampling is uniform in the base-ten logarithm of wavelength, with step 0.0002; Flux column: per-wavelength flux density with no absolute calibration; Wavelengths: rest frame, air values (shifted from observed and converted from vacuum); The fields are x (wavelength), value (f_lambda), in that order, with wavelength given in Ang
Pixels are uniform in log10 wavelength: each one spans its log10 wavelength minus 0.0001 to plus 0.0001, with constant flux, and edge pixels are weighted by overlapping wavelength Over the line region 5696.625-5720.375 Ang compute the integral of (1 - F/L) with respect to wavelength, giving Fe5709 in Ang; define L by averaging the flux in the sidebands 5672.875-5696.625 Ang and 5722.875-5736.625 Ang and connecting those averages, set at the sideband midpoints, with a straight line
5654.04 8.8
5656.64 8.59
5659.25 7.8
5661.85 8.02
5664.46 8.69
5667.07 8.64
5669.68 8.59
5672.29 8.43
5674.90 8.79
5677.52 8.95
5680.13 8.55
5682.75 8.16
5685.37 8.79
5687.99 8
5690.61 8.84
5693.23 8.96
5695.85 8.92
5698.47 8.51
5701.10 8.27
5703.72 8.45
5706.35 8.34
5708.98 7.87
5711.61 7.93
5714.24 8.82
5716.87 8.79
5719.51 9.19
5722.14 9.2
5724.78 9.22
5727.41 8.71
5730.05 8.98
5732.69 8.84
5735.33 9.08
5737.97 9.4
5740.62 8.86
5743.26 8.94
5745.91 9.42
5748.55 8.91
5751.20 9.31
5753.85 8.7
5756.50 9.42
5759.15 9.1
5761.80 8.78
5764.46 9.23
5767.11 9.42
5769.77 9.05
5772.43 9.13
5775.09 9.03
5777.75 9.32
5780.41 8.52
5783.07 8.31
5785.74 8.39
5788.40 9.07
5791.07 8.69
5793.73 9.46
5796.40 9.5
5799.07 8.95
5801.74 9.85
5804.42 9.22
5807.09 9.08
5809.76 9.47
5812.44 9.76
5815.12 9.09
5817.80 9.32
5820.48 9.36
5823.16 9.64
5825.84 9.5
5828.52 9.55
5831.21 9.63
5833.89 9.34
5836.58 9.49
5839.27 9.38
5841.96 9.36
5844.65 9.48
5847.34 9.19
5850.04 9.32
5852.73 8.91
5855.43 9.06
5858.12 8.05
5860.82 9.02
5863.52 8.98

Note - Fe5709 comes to 1.0 Ang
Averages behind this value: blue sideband 8.65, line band 8.46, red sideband 8.98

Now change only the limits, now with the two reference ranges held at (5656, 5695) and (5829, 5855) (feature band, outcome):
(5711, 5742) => -0.6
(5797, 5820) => -0.4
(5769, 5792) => 0.5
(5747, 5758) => -0.2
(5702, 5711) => 0.5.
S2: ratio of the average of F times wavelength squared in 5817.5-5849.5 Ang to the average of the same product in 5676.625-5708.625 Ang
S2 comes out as 1.16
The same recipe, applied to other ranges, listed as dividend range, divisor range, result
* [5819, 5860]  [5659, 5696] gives 1.15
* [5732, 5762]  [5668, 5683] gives 1.08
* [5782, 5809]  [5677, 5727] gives 1.09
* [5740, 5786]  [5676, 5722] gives 1.08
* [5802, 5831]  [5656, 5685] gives 1.17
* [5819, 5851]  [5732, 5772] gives 1.07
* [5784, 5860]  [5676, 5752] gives 1.10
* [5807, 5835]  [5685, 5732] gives 1.13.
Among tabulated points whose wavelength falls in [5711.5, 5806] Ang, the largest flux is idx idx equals 9.85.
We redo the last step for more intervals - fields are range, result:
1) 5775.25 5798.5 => 9.5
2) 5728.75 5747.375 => 9.42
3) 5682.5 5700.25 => 8.96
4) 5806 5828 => 9.76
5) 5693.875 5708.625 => 8.92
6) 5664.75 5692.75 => 8.95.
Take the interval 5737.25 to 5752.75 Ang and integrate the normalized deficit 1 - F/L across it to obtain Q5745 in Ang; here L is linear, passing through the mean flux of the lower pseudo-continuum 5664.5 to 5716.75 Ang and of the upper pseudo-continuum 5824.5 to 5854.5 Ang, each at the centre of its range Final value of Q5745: -0.5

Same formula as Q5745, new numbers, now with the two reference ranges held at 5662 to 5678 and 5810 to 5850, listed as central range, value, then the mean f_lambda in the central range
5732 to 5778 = -0.29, 9.11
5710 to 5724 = 0.12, 8.78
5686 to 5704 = 0.34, 8.58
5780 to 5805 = 0.63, 9.01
